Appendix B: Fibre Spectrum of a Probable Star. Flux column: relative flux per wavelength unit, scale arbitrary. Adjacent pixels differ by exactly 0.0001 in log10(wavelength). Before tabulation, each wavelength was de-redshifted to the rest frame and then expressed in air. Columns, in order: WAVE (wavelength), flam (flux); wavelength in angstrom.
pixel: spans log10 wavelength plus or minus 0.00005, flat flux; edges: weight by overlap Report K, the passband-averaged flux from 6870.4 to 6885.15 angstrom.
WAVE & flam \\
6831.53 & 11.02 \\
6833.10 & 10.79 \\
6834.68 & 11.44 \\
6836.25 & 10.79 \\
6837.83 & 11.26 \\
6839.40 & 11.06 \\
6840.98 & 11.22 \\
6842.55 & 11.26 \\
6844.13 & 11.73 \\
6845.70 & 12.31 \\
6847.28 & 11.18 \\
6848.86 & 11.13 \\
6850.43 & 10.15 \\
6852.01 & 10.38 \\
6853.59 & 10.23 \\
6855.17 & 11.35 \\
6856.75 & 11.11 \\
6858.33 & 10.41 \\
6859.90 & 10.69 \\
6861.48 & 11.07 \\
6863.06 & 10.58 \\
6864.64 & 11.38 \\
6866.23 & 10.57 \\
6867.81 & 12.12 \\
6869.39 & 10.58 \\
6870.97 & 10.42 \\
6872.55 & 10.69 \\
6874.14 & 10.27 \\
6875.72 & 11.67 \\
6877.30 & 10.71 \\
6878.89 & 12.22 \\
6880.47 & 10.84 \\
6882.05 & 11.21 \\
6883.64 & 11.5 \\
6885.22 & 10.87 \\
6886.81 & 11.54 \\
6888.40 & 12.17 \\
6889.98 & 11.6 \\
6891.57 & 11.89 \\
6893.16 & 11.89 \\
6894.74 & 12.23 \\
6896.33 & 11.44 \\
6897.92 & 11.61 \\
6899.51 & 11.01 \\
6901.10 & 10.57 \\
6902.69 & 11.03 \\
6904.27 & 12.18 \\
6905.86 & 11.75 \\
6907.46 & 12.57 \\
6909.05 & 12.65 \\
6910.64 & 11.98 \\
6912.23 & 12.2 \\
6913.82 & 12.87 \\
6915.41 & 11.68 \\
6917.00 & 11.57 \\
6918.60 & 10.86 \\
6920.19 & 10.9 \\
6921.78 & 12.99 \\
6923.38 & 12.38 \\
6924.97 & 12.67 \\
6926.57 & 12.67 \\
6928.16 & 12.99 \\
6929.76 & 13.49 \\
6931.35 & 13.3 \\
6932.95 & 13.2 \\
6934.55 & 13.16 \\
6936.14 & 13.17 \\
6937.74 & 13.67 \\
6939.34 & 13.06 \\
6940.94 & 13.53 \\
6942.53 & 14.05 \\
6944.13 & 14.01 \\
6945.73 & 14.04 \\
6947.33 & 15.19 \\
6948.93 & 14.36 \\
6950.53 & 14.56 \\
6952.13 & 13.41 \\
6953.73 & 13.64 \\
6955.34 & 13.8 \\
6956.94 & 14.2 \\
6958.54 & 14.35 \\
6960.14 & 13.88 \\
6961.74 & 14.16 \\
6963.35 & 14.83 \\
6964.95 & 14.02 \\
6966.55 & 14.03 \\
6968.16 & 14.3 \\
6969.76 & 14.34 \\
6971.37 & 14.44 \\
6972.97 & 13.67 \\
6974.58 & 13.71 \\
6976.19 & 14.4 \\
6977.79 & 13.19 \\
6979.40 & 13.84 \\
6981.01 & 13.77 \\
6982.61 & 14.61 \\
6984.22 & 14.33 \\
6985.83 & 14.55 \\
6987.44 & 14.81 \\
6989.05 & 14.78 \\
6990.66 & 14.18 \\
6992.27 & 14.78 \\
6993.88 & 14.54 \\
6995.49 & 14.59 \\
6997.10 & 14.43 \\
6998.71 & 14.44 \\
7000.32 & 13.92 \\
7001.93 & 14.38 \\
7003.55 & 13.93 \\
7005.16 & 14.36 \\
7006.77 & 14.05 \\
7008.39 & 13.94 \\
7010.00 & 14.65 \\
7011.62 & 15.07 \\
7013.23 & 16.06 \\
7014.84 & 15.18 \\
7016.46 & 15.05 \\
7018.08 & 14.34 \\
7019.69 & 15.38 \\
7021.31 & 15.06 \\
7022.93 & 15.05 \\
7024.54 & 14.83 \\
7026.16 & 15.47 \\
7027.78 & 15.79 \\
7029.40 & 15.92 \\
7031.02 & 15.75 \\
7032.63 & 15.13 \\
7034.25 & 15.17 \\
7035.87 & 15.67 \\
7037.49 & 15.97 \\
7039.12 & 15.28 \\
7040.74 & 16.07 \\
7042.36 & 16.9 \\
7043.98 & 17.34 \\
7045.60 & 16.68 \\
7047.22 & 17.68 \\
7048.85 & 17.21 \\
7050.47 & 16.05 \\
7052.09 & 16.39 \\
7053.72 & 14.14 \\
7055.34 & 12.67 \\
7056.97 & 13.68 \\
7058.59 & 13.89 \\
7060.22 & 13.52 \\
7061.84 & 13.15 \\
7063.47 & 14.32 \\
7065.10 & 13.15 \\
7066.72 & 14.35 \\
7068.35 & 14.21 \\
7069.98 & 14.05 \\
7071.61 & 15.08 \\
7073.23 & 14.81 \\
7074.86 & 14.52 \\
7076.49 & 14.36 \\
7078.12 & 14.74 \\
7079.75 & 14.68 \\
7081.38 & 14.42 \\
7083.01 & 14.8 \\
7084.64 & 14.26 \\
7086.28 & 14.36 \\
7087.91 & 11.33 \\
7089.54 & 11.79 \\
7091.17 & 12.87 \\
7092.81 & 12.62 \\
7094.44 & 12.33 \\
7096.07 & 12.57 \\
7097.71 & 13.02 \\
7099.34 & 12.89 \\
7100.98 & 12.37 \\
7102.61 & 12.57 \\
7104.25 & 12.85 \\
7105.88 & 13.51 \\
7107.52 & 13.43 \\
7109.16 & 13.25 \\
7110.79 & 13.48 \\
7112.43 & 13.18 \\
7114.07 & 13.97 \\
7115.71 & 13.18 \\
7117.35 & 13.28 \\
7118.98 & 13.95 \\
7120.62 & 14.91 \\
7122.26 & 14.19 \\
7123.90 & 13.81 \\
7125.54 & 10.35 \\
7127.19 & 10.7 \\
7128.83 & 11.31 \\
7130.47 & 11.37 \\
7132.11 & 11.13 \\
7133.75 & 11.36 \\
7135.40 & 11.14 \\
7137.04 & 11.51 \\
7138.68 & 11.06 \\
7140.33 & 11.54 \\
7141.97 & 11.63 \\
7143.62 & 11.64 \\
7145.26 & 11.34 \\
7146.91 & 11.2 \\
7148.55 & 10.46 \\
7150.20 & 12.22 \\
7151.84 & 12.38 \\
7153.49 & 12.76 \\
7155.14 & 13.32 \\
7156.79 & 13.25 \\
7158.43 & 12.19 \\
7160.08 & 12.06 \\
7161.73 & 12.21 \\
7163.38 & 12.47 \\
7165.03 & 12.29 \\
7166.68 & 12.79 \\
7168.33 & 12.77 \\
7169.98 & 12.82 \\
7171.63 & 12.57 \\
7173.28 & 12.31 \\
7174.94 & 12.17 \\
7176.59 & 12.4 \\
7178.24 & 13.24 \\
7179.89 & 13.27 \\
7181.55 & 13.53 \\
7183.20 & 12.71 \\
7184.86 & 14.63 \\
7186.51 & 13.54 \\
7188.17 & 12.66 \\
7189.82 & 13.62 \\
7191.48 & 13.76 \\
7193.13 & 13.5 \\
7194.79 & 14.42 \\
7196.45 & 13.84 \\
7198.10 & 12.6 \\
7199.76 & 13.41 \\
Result 11.1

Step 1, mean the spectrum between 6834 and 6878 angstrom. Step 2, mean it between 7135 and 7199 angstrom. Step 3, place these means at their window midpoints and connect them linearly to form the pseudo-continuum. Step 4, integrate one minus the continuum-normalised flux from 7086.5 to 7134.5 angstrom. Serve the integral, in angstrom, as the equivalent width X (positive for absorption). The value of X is -1.6 angstrom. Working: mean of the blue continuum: 11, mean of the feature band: 12.7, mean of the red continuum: 12.6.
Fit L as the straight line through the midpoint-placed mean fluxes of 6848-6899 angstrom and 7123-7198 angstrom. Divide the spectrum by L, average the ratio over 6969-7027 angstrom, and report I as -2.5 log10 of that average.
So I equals -0.23 mag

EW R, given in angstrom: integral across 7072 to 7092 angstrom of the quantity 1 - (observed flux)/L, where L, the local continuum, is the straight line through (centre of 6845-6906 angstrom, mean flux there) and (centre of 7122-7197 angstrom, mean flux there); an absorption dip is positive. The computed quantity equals -3.1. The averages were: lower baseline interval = 11.2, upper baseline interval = 12.4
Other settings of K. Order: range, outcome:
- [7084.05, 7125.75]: 13.1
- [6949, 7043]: 14.6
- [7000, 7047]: 15.3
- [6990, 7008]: 14.3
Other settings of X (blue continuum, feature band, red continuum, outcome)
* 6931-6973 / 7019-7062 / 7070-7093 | -4.6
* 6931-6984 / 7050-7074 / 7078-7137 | -1.8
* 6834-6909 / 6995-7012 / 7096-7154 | -3.6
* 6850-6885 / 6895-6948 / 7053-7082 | -3.4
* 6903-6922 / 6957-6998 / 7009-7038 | -1.0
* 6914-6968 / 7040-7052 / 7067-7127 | -3.0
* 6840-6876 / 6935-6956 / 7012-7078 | -1.6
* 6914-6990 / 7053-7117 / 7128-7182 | -4.6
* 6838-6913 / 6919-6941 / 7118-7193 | -2.6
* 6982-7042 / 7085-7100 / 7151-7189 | 1.2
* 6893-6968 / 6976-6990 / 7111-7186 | -1.5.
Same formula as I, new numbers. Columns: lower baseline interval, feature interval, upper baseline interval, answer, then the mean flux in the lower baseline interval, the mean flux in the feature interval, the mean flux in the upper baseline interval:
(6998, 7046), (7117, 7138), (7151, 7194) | 0.12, 15.2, 12.2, 12.9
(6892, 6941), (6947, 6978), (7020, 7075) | -0.07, 12.3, 14.1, 15.2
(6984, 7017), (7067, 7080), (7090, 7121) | -0.08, 14.6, 14.5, 13.1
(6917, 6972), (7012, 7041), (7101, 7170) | -0.18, 13.5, 15.4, 12.4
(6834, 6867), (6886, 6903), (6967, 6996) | 0.05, 11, 11.6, 14.3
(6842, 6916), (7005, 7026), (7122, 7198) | -0.25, 11.4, 14.9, 12.4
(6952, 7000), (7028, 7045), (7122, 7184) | -0.18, 14.2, 15.9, 12.1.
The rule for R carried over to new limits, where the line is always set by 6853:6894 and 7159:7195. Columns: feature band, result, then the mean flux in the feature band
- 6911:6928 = -1.03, 12.1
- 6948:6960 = -2.50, 14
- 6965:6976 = -2.22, 14.1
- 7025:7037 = -3.44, 15.5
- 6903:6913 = -0.72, 12.2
